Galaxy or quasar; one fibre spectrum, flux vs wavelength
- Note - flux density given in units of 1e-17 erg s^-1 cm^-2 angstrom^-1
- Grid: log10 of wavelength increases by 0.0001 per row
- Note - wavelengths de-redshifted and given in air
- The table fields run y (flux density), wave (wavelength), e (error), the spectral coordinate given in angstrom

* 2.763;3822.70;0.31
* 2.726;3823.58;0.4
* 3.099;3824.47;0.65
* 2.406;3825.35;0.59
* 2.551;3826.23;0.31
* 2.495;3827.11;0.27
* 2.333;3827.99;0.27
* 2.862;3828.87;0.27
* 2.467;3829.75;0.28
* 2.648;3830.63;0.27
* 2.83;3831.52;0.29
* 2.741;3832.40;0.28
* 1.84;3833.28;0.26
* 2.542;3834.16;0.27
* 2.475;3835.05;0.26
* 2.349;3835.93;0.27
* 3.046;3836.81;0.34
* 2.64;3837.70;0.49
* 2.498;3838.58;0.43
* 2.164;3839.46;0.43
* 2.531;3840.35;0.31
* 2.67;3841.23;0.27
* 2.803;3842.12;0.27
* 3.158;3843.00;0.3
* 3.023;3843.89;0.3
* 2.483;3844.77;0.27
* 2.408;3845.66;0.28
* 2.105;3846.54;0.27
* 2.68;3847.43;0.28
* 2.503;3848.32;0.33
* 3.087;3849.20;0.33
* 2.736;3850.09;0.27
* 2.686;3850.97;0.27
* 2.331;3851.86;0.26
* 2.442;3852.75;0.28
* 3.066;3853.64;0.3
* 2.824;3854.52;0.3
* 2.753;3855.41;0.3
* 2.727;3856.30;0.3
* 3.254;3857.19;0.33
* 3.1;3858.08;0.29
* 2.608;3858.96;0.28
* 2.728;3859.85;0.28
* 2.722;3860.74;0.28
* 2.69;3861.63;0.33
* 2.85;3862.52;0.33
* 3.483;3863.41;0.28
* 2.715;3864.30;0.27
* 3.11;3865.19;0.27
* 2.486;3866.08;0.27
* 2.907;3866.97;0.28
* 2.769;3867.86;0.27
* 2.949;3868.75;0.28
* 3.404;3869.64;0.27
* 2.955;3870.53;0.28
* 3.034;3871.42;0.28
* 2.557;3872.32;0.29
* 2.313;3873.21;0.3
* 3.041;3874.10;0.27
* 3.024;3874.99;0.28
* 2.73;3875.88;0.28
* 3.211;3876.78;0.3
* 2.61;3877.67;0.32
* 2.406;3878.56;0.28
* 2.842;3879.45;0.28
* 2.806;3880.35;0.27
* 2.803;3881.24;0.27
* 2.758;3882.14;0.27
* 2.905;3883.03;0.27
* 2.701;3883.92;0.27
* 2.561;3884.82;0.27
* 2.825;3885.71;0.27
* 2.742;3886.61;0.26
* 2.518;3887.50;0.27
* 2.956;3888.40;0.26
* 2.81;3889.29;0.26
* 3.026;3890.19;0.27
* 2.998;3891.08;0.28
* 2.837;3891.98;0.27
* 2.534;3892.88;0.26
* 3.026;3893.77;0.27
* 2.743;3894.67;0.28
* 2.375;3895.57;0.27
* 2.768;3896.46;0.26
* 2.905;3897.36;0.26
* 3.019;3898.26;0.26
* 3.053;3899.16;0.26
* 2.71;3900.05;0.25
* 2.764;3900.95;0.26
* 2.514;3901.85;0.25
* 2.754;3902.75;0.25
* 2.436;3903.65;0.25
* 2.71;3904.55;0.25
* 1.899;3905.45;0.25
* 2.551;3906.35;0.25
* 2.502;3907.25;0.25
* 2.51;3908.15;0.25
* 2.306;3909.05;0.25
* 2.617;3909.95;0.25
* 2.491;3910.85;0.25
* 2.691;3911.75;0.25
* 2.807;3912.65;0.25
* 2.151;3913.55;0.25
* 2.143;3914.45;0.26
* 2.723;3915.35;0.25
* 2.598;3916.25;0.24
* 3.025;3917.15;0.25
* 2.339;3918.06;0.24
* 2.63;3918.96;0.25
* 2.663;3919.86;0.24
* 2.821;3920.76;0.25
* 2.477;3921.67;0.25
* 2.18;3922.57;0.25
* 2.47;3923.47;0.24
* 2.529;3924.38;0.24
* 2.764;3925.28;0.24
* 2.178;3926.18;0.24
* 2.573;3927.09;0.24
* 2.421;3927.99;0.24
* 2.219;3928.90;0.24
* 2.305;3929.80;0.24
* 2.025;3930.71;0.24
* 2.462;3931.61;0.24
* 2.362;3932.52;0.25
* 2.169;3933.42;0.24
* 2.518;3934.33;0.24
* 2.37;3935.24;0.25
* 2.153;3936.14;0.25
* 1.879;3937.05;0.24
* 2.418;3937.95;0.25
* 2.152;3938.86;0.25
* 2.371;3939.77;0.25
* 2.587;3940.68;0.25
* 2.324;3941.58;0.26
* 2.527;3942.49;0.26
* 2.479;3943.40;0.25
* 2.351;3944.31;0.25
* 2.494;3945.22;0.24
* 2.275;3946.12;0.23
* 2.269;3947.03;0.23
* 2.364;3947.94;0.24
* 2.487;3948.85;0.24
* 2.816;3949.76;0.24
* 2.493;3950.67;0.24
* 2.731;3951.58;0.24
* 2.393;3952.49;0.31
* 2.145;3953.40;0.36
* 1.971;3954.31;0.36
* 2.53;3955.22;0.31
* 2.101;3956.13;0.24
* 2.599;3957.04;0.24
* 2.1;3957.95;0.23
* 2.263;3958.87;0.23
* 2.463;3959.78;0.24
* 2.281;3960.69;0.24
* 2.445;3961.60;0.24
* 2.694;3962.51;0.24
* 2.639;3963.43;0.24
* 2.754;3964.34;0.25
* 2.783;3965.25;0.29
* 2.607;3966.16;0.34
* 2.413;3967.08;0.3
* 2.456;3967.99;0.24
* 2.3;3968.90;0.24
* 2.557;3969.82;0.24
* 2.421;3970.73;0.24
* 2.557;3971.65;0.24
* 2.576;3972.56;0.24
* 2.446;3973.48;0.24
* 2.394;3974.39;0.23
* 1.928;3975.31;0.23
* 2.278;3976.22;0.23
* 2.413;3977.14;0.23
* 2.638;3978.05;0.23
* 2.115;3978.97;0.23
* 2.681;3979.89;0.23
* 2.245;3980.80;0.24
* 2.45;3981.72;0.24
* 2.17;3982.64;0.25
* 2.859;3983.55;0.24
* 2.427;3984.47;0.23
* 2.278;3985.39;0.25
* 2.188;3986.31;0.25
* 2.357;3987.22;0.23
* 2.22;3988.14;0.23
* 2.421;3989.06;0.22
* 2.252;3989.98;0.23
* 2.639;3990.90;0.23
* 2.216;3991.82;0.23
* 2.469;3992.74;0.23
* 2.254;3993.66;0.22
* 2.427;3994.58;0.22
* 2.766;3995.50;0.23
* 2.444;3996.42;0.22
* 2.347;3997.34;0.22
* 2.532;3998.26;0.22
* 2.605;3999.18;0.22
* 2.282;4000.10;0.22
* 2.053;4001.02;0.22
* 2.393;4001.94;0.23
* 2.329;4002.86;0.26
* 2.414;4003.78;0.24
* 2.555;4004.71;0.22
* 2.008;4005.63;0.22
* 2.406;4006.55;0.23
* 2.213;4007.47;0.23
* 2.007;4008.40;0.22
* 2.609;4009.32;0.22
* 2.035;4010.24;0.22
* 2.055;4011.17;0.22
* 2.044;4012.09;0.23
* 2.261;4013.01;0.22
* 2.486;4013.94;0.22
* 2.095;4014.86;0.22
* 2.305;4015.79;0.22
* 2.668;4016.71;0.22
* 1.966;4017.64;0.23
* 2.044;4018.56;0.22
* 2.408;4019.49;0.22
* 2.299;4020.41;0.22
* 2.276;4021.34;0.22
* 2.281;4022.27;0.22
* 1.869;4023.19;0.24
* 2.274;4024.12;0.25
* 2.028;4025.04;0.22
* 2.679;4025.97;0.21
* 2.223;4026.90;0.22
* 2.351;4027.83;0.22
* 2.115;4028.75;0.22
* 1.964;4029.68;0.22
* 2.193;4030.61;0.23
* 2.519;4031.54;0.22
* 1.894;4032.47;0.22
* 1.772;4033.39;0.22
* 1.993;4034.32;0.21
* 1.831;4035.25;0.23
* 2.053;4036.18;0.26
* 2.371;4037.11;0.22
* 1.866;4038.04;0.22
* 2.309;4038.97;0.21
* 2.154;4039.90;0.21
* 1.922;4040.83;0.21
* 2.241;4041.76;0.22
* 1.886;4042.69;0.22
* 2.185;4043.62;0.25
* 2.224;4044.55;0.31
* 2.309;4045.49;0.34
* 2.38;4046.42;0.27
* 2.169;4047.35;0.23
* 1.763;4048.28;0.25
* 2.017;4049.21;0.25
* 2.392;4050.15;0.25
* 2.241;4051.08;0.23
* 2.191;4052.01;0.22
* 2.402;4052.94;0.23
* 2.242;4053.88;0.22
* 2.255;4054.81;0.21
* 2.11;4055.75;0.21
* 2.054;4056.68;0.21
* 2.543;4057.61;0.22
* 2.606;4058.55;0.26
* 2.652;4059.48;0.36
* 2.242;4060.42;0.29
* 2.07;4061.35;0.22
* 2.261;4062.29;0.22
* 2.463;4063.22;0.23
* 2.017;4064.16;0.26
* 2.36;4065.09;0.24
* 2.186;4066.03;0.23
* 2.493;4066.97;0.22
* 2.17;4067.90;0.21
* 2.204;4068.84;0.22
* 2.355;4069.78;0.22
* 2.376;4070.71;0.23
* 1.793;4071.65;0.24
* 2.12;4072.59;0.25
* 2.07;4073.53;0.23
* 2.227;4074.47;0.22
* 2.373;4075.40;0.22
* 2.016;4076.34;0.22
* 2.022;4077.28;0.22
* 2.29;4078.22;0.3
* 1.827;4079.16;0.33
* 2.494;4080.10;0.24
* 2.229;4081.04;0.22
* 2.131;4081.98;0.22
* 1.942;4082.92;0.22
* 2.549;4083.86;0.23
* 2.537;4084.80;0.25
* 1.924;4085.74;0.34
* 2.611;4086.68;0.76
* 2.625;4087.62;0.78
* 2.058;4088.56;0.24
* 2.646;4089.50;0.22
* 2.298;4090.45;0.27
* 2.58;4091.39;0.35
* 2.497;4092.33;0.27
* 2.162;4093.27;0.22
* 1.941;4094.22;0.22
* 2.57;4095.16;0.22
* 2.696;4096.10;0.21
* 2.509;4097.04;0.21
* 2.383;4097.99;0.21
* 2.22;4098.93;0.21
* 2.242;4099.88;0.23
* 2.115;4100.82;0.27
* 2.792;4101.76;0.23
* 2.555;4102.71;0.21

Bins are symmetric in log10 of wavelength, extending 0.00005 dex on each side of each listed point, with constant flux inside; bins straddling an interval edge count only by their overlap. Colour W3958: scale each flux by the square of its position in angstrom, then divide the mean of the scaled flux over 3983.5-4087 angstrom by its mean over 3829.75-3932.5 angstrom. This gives 0.91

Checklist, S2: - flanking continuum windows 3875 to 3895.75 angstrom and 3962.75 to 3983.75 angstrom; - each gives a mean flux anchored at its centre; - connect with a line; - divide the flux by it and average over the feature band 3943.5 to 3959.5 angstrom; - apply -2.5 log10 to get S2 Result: 0.07 mag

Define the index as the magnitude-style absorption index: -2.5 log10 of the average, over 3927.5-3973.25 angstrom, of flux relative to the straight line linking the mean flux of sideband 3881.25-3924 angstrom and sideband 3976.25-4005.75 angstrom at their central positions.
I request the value 0.05 mag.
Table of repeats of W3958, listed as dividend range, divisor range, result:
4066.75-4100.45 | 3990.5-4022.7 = 1.02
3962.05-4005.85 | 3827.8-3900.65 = 0.94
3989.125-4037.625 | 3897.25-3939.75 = 0.96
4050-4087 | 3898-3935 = 0.97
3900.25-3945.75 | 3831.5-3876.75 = 0.93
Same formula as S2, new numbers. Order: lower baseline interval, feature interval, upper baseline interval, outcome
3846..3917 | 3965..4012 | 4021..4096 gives 0.02 mag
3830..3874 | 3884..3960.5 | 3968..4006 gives 0.02 mag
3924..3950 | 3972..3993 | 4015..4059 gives -0.04 mag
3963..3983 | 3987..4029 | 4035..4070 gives 0.02 mag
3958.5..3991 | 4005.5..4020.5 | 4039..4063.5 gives 0.05 mag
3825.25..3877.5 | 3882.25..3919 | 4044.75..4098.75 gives -0.02 mag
